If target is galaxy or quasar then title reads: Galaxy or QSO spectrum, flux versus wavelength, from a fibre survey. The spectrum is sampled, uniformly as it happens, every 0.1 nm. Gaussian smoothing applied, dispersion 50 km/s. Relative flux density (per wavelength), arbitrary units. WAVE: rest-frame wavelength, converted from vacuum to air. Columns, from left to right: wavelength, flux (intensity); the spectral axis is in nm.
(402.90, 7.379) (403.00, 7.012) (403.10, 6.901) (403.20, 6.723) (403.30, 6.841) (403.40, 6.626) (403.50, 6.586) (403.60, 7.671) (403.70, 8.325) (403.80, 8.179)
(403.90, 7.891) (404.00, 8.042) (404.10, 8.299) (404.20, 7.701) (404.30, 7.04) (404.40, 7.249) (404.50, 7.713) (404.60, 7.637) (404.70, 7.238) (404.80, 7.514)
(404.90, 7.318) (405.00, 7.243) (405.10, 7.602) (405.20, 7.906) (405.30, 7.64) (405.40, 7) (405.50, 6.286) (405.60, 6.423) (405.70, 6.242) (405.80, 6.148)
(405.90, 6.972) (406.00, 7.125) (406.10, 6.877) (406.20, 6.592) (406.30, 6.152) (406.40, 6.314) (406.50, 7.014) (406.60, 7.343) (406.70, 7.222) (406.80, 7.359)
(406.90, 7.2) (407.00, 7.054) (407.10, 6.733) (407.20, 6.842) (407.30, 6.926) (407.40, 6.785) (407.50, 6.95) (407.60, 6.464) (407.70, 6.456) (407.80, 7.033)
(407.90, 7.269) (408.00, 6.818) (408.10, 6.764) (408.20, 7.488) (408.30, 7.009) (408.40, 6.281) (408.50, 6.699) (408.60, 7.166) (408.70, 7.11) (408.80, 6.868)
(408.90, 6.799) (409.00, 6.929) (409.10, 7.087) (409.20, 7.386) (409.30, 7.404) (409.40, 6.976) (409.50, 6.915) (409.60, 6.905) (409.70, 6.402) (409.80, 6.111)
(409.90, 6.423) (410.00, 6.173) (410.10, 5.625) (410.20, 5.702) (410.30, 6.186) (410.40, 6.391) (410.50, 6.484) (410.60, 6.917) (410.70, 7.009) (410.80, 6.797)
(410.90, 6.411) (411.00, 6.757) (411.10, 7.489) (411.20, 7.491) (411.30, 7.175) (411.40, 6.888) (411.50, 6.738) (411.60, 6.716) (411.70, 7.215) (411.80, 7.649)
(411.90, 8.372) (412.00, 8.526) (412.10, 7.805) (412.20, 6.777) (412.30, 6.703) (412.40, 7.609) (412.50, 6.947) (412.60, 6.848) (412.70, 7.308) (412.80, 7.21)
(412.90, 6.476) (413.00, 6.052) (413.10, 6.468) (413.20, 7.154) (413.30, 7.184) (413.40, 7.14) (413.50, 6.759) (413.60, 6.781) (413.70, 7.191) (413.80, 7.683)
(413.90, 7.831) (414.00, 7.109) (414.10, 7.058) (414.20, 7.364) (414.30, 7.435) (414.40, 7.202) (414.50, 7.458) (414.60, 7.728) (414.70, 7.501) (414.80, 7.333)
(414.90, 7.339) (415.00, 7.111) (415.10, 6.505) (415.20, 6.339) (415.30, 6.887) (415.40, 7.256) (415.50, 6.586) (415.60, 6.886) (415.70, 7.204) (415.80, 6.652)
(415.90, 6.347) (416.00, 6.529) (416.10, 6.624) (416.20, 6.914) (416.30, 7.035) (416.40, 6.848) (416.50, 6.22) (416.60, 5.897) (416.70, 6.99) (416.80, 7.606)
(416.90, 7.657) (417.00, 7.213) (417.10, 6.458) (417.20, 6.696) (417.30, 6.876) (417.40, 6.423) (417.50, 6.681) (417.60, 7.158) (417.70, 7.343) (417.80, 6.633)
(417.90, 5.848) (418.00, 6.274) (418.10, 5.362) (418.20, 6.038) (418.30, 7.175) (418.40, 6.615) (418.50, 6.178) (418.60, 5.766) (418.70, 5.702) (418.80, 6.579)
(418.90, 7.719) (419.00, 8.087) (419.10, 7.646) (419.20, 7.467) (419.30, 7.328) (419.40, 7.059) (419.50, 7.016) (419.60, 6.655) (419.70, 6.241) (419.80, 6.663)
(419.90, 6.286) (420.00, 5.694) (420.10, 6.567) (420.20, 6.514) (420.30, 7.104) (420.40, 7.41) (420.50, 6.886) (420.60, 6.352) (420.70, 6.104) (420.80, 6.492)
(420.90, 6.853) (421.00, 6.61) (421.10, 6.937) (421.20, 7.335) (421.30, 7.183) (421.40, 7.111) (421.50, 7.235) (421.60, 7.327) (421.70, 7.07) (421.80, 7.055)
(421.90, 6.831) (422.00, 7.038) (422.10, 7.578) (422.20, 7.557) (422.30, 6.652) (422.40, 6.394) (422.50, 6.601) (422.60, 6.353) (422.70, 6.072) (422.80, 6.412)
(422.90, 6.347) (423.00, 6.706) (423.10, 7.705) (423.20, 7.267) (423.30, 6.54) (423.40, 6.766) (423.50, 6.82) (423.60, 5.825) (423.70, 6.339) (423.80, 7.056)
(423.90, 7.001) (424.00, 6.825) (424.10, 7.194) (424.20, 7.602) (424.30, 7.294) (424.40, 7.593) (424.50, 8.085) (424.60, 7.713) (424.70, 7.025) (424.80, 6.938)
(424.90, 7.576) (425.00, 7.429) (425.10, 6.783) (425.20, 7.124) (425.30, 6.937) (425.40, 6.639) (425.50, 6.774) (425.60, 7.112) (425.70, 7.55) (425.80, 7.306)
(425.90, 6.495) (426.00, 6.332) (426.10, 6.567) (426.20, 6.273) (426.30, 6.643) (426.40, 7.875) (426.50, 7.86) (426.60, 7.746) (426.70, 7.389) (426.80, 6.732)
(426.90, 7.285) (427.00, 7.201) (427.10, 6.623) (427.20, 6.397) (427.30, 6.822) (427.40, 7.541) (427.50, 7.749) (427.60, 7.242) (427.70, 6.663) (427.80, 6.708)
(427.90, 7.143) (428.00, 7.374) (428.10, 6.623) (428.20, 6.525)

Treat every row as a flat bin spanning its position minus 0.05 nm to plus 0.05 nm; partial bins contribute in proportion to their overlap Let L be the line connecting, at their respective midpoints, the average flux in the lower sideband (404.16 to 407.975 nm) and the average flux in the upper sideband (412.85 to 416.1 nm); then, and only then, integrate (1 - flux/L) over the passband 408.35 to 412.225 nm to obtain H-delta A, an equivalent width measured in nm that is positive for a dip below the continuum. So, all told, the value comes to 0.066 nm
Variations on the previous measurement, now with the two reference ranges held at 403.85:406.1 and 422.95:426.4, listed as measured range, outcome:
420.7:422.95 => 0.06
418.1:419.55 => 0.05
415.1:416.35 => 0.06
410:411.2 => 0.11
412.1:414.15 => 0.04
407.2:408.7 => 0.07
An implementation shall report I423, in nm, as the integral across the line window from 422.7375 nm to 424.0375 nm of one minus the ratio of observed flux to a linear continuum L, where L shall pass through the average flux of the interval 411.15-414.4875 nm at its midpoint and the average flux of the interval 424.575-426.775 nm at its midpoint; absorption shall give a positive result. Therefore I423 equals 0.07 nm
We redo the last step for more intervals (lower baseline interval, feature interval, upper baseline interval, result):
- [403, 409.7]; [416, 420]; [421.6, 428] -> 0.172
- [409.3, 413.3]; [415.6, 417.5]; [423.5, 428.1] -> 0.043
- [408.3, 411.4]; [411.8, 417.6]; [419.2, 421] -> -0.280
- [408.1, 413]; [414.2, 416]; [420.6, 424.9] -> -0.030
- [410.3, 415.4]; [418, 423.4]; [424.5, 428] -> 0.238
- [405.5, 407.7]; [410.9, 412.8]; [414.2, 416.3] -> -0.093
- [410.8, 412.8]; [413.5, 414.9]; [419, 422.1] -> -0.040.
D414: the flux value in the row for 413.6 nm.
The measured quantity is 6.781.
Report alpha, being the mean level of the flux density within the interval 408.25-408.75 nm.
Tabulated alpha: 6.85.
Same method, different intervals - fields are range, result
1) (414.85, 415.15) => 6.98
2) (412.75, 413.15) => 6.55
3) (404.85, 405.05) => 7.28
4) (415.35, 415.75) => 6.98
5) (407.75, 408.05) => 7.04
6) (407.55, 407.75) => 6.46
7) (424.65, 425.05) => 7.24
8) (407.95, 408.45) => 6.87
